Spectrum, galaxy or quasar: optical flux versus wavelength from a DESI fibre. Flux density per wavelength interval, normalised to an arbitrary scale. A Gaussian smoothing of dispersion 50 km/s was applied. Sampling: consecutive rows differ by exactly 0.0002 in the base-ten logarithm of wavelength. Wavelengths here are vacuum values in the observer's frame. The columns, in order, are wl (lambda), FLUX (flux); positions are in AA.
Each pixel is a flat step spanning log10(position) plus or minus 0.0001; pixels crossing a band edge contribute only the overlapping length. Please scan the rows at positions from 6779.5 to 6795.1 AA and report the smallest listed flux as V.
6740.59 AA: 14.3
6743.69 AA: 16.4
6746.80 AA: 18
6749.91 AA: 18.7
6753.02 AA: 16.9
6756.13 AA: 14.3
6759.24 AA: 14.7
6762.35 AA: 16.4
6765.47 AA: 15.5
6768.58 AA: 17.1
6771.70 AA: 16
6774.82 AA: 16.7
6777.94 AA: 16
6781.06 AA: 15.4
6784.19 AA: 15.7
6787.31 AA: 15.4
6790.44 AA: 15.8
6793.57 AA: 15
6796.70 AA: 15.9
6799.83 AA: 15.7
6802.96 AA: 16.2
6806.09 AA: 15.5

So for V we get 15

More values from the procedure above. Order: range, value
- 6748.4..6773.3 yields 14.3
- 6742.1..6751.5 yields 16.4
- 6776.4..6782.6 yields 15.4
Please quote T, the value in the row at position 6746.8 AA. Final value 18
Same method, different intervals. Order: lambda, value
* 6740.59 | 14.3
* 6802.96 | 16.2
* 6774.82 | 16.7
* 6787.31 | 15.4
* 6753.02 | 16.9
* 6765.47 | 15.5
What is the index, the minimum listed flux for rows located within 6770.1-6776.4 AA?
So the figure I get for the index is 16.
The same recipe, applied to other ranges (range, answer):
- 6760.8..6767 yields 15.5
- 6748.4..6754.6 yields 16.9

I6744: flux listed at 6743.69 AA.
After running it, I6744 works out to 16.4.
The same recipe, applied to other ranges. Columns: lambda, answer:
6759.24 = 14.7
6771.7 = 16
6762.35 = 16.4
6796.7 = 15.9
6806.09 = 15.5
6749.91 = 18.7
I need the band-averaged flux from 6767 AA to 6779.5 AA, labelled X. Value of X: 16.5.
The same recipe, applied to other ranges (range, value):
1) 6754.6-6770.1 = 15.6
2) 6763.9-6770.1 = 16.3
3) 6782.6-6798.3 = 15.6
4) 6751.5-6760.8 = 15.3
